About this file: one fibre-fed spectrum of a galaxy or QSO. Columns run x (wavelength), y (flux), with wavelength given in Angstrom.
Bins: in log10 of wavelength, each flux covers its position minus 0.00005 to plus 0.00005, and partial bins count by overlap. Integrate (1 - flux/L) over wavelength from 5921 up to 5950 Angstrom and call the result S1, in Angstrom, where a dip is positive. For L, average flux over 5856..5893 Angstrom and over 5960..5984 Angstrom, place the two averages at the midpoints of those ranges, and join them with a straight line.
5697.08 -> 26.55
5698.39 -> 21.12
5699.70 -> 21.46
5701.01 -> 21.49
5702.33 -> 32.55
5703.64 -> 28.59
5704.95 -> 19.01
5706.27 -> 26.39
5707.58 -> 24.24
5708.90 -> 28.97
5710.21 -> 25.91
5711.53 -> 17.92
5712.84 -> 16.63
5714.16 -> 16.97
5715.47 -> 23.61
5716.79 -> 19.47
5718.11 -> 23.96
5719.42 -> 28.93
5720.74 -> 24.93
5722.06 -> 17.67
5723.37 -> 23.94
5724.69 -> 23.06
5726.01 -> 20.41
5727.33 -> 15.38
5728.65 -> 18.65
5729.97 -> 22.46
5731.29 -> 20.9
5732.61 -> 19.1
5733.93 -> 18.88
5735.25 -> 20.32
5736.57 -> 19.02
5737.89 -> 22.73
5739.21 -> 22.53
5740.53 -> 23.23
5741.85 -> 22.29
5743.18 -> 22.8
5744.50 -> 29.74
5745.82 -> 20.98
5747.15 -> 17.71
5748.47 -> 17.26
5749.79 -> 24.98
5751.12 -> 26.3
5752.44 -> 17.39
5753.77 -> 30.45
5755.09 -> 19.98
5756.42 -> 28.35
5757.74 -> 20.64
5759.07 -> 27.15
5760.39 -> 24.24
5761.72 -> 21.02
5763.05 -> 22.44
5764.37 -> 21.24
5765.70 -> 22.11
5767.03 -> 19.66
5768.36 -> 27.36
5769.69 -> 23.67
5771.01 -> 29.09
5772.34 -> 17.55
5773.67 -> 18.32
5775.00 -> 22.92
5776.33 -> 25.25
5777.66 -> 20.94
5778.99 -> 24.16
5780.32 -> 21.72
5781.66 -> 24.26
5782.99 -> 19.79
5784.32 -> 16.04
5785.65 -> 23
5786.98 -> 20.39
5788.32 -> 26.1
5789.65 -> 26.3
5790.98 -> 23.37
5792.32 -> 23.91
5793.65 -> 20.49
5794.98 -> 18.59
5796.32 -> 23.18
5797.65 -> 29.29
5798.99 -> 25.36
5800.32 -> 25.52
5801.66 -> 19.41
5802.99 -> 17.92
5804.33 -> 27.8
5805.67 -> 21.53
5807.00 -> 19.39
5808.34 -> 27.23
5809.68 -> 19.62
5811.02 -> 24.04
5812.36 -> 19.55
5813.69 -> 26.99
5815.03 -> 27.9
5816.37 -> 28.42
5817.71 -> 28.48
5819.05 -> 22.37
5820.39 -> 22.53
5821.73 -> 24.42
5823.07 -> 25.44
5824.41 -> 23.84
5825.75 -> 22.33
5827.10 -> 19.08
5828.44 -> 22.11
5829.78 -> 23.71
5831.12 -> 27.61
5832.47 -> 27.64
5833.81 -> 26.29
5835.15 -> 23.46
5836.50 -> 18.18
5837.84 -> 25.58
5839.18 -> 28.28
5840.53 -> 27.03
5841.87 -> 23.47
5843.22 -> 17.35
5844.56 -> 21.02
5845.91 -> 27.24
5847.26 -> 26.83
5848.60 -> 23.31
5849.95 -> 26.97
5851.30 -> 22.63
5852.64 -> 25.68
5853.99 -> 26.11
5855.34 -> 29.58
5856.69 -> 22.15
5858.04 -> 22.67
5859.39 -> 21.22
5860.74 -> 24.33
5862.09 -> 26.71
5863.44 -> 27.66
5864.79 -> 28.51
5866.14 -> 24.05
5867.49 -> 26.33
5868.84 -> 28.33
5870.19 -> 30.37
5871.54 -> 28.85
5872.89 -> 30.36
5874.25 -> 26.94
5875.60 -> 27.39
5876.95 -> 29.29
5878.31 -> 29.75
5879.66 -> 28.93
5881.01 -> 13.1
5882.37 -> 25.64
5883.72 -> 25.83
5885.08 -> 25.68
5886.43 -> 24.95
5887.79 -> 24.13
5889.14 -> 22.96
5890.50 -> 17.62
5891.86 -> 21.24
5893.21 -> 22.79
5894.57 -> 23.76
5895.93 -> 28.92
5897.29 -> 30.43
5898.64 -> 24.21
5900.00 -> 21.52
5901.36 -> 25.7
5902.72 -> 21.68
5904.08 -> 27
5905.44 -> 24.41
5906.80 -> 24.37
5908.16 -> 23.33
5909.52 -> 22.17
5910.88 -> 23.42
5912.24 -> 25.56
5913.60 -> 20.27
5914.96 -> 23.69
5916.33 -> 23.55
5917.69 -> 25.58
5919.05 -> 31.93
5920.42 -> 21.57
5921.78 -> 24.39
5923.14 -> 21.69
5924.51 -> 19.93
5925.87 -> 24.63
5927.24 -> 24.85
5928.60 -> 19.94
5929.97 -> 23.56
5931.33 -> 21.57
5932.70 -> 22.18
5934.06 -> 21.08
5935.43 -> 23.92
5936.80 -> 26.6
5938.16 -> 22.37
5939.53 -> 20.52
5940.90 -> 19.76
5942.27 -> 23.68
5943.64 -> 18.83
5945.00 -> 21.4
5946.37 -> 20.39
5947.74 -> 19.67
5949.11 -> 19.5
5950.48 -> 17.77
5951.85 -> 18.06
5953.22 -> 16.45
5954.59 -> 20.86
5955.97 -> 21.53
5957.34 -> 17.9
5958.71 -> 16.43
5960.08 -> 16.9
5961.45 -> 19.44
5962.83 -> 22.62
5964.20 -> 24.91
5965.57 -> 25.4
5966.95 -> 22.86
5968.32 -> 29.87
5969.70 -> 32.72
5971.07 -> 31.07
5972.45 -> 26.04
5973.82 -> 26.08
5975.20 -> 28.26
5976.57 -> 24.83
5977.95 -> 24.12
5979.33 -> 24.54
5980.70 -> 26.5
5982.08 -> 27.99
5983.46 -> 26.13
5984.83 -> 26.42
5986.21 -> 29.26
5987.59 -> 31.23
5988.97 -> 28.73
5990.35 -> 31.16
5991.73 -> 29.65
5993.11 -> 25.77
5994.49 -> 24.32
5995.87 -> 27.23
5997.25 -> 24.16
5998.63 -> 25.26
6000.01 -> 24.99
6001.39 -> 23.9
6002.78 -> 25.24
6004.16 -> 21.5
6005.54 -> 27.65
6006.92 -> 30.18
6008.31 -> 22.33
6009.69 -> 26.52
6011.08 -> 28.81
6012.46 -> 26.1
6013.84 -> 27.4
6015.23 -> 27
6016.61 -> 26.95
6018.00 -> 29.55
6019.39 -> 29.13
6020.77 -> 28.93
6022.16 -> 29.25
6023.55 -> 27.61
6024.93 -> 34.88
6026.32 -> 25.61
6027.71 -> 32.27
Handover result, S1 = 4.2 Angstrom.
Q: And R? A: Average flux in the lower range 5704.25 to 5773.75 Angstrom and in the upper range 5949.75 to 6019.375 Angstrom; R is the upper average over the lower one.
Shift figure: 1.1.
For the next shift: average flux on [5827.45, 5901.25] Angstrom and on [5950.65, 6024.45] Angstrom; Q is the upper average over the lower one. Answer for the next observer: 1.0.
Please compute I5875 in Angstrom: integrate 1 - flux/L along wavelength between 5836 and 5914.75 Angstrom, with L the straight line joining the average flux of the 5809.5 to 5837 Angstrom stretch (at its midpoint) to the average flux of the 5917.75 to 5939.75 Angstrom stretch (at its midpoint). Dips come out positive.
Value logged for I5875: -4.0 Angstrom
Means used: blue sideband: 24.1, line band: 24.9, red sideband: 23.3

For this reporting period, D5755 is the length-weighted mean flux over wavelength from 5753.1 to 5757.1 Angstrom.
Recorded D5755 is 26.2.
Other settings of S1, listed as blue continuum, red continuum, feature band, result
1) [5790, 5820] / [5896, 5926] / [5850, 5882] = -2.9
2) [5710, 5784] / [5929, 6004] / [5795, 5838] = -2.3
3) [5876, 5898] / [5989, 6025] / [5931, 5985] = 6.6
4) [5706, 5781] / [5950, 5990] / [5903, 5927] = 0.0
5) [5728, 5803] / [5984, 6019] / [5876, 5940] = 3.1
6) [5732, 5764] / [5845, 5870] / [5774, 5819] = 1.2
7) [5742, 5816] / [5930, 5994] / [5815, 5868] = -3.3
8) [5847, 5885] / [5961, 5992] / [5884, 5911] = 2.3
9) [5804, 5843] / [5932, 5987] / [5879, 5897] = 0.0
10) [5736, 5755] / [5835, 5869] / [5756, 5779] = 0.0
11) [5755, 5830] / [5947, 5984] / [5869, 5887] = -2.8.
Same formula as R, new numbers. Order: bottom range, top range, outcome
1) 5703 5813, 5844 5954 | 1.07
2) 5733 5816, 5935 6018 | 1.08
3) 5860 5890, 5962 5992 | 1.03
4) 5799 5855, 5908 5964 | 0.90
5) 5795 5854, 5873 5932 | 1.01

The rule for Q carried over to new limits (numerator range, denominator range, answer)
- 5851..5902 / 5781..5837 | 1.09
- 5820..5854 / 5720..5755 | 1.11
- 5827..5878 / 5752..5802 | 1.11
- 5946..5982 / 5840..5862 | 0.95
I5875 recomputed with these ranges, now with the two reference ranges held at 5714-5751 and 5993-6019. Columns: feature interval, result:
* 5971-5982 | -0.3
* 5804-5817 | -0.7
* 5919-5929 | 0.6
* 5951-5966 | 3.2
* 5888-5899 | 0.1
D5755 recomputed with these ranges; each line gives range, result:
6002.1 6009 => 25.4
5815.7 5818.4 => 28.4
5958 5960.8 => 16.8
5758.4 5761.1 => 25.6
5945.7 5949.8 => 19.8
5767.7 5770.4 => 25.7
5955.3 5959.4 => 18.6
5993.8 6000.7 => 25.2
